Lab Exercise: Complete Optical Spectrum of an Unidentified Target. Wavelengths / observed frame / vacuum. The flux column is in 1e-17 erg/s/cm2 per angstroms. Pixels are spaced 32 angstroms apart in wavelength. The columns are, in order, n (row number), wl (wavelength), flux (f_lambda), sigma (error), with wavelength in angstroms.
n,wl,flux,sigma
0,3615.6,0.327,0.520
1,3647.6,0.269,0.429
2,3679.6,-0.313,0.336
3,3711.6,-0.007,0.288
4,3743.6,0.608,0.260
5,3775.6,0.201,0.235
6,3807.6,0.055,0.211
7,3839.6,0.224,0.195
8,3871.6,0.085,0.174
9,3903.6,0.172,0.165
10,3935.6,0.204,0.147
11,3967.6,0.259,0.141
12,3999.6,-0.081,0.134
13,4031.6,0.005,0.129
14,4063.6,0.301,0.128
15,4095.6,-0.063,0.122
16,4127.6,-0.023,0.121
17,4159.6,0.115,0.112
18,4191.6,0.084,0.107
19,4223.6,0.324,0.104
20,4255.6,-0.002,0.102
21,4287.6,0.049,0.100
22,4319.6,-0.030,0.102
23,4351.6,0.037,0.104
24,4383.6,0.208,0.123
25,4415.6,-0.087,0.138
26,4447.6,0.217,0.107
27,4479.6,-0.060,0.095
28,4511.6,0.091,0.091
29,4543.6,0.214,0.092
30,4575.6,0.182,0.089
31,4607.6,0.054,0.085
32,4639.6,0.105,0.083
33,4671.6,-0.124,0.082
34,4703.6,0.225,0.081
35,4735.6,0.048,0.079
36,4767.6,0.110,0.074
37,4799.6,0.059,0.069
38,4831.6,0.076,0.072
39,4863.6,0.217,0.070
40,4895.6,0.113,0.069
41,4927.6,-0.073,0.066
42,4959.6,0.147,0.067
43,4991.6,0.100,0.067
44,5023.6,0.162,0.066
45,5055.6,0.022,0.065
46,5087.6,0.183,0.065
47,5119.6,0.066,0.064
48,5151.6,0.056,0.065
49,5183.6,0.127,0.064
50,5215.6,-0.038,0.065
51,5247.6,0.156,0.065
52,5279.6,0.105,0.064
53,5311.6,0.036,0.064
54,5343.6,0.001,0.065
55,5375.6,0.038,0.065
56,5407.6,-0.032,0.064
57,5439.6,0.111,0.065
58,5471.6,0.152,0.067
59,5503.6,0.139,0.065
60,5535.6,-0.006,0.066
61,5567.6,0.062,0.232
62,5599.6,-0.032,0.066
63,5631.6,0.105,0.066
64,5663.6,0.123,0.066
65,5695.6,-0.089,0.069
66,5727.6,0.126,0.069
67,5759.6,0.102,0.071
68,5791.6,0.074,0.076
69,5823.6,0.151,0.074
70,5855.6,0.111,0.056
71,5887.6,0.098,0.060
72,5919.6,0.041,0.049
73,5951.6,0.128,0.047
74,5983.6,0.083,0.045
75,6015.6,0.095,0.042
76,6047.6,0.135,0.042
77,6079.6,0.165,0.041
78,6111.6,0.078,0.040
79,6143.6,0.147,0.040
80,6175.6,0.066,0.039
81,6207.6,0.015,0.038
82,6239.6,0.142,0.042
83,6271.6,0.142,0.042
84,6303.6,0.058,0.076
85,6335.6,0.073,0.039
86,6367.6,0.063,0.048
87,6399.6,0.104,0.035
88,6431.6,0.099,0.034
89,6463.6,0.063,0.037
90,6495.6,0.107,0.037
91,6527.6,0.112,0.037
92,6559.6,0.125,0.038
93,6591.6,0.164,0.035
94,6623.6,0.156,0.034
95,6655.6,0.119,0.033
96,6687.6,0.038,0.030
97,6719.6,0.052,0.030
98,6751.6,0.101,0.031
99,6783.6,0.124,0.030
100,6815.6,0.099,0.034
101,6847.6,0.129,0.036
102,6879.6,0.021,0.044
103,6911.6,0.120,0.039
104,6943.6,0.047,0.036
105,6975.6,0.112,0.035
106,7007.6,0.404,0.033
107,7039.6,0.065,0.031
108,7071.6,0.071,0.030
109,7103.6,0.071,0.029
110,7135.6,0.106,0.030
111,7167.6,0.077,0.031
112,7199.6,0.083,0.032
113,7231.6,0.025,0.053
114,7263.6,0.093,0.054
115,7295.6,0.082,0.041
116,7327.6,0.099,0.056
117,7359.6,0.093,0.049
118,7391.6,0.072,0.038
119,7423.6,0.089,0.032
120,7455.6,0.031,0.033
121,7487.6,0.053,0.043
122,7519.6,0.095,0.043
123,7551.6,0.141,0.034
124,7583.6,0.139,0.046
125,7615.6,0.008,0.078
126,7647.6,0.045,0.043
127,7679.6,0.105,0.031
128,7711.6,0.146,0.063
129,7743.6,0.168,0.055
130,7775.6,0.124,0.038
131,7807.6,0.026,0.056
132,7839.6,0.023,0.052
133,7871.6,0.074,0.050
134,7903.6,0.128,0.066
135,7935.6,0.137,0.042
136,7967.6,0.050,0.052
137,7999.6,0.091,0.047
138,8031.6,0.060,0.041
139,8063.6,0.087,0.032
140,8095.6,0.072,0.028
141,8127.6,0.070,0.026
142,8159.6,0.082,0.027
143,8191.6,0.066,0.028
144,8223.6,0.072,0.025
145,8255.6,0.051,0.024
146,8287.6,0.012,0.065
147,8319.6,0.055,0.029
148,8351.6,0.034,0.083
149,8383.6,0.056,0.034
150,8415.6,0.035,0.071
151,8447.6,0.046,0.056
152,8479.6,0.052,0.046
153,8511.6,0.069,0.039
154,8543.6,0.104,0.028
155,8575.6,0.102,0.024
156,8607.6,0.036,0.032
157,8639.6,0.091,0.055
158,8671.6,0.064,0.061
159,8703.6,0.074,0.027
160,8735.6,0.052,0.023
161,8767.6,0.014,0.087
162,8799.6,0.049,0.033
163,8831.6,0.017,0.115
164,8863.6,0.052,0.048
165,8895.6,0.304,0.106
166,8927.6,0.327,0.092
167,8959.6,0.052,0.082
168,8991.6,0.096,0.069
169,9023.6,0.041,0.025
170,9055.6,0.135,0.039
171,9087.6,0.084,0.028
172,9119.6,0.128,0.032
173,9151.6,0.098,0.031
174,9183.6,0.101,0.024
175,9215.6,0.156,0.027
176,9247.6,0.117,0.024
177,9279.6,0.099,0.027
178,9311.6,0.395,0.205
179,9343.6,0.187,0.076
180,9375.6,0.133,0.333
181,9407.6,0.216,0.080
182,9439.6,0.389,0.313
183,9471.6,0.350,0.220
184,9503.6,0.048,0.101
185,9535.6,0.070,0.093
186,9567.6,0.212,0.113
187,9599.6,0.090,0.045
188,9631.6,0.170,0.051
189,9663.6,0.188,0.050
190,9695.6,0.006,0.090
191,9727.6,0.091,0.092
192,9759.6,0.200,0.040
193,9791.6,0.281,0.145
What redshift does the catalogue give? 1.39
